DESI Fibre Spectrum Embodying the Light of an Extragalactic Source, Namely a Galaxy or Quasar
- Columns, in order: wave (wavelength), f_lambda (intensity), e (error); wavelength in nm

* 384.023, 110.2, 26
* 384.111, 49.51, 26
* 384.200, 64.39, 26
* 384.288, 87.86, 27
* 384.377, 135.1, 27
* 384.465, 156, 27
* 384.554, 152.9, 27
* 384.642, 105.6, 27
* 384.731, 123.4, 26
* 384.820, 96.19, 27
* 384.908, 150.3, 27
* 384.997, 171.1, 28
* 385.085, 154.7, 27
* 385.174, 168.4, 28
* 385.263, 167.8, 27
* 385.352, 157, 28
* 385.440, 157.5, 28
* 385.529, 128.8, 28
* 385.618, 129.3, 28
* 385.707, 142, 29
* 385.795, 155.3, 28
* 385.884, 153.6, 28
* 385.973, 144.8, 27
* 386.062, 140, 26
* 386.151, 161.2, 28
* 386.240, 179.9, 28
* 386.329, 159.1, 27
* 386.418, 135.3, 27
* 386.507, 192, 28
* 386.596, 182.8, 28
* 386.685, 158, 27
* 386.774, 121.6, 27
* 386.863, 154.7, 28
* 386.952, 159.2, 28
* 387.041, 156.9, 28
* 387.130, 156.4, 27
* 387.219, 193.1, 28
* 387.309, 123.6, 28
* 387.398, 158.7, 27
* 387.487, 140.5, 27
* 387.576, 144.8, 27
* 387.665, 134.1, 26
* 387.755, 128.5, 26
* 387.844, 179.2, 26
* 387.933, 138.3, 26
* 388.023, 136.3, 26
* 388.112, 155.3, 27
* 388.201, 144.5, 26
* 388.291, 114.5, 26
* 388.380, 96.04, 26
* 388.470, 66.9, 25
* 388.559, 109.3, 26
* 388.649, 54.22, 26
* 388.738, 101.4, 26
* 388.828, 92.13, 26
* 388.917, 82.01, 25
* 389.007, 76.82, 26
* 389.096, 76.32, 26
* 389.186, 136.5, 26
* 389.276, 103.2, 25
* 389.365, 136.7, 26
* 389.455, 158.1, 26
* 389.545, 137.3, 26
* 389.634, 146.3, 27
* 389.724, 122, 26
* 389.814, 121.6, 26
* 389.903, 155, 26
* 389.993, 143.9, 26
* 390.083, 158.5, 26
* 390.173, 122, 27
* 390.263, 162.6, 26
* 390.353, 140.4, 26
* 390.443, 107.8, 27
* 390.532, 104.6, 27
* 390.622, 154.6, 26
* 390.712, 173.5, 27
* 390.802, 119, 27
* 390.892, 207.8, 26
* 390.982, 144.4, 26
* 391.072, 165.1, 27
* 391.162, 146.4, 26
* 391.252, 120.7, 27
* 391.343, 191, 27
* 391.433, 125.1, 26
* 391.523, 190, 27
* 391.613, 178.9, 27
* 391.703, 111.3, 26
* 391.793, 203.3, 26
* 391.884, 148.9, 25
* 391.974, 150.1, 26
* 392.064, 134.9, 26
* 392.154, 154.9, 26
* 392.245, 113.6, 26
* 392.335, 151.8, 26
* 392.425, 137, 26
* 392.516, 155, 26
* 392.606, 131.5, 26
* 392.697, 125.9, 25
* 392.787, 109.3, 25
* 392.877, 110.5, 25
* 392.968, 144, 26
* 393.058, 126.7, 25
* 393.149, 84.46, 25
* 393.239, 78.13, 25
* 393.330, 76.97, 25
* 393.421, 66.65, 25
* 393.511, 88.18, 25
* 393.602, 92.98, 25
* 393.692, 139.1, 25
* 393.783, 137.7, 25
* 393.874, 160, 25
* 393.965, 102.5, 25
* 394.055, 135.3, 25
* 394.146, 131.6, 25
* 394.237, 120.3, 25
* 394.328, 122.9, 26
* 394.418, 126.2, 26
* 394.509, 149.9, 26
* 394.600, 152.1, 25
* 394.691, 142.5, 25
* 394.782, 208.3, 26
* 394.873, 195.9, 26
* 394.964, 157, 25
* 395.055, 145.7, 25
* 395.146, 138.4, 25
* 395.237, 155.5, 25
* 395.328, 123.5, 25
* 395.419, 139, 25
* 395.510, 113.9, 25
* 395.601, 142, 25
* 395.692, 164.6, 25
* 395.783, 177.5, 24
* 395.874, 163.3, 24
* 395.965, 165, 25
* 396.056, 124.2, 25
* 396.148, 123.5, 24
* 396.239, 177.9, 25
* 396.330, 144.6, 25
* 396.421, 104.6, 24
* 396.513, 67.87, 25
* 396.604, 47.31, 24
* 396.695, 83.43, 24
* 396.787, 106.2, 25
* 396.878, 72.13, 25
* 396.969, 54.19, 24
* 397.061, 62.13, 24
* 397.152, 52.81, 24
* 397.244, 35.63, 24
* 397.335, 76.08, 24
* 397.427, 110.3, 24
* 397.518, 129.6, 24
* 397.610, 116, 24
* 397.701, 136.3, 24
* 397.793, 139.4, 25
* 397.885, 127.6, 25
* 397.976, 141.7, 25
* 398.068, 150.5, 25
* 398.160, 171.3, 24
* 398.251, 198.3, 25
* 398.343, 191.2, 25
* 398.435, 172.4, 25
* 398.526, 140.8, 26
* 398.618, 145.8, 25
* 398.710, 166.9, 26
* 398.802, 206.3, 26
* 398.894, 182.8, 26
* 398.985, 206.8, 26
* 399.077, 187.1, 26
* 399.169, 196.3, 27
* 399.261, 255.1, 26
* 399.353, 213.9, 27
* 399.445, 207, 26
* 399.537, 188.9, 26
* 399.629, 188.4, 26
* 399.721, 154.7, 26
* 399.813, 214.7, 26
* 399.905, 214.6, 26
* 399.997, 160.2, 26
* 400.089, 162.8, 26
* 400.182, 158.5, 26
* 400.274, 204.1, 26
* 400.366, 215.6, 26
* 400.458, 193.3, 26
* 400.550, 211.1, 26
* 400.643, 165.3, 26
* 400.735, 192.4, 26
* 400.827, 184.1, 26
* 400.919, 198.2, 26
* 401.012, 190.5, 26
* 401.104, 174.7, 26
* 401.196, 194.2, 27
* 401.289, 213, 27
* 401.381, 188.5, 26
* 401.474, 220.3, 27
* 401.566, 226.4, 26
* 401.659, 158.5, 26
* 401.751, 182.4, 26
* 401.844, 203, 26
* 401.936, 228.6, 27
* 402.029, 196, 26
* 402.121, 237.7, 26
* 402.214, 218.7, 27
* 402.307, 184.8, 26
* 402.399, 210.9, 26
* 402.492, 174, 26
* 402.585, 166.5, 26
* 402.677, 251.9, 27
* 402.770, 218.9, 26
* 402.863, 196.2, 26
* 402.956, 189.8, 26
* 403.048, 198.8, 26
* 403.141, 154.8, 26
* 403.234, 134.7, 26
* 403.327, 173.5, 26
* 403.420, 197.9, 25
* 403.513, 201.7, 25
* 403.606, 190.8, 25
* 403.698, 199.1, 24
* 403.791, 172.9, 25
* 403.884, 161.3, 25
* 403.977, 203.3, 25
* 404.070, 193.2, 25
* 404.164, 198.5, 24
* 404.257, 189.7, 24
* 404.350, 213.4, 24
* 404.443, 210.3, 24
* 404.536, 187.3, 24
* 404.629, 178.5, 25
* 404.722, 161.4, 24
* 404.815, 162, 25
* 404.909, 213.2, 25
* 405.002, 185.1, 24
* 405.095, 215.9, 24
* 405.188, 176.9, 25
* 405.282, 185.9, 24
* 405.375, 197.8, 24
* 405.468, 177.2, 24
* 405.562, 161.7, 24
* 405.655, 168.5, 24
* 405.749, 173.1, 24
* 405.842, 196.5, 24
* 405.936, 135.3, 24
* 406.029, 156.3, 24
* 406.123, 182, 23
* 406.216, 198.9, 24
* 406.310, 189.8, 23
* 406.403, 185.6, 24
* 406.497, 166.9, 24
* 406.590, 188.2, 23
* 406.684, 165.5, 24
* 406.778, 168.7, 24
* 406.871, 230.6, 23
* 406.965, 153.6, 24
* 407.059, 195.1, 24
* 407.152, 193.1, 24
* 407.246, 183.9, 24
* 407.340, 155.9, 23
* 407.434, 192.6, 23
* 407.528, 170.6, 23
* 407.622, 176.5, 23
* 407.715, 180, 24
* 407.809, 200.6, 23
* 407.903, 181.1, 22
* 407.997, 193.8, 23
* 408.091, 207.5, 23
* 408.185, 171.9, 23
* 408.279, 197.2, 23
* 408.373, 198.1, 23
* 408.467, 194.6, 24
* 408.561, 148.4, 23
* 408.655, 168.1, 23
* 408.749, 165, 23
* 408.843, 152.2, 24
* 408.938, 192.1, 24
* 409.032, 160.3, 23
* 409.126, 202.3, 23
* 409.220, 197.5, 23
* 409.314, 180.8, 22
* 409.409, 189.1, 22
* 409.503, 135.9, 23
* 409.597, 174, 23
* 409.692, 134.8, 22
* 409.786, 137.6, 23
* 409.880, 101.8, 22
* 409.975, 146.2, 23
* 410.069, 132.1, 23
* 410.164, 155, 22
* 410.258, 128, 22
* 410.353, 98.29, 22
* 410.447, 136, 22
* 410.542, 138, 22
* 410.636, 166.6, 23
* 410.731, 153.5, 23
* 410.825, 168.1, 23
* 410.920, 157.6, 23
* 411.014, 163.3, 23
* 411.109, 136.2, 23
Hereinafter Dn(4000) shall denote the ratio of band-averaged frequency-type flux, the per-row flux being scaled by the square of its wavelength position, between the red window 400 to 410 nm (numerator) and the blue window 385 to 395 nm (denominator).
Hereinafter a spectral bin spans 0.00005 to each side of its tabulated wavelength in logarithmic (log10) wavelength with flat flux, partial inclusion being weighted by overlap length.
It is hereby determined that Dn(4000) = 1.4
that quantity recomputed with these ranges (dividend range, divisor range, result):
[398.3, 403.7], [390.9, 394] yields 1.51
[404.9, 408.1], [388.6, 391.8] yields 1.47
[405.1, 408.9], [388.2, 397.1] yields 1.50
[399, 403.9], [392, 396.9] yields 1.56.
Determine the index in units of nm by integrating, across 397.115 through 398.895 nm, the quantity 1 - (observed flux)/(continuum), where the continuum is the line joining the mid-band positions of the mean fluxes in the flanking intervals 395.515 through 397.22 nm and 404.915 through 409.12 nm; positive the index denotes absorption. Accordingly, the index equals -0.22 nm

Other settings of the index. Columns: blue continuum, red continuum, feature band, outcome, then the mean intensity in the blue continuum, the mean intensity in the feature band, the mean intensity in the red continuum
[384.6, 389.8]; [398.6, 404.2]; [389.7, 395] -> 0.65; 137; 138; 193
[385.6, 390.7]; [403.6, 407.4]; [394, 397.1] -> 0.50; 136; 131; 183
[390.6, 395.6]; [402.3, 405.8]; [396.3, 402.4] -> 0.13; 138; 165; 188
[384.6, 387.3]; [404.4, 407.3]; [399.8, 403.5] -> -0.39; 152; 194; 182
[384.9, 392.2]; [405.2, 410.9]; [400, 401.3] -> -0.23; 142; 188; 171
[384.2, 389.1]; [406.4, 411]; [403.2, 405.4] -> -0.35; 137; 188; 169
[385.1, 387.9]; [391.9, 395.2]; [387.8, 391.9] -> 0.24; 154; 134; 131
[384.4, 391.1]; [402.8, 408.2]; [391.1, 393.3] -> 0.17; 139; 138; 184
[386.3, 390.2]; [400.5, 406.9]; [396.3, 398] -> 0.74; 133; 94.1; 189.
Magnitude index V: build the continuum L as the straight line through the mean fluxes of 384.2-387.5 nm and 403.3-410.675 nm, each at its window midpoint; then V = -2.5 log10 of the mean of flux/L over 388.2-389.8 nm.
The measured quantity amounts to 0.37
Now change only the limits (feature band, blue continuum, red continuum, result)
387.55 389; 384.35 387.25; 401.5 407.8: 0.323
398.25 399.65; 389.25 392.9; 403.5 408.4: -0.152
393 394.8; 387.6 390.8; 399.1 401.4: 0.267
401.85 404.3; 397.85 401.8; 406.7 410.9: -0.082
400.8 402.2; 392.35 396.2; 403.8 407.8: -0.215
